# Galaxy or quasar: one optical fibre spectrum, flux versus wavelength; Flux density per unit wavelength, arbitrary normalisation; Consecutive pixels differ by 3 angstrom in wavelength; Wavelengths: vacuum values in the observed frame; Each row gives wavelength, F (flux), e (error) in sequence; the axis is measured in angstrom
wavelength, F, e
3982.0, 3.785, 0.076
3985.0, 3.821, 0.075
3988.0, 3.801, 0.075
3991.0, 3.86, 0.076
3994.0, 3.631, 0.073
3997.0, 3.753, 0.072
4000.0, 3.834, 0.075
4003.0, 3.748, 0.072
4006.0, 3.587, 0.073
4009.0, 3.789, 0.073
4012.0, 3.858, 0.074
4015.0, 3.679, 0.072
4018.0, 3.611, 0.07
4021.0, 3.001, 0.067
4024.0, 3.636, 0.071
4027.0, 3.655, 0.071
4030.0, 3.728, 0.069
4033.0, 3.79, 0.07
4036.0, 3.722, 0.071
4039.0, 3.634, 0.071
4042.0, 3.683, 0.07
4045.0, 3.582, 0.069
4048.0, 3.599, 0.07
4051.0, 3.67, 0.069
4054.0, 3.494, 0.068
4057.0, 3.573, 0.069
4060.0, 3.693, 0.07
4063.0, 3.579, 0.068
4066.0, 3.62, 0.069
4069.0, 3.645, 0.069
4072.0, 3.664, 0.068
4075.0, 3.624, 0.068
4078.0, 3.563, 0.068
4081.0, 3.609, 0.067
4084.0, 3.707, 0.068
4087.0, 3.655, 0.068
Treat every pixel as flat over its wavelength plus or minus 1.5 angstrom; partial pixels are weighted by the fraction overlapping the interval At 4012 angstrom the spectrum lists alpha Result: 3.858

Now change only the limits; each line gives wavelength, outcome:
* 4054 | 3.494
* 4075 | 3.624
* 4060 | 3.693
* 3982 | 3.785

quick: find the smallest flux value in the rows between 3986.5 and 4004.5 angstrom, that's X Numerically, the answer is 3.631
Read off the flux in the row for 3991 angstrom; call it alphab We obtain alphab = 3.86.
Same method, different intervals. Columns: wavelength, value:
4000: 3.834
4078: 3.563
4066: 3.62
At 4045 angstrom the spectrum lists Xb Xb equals 3.582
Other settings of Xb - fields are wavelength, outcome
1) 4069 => 3.645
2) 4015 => 3.679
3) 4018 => 3.611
